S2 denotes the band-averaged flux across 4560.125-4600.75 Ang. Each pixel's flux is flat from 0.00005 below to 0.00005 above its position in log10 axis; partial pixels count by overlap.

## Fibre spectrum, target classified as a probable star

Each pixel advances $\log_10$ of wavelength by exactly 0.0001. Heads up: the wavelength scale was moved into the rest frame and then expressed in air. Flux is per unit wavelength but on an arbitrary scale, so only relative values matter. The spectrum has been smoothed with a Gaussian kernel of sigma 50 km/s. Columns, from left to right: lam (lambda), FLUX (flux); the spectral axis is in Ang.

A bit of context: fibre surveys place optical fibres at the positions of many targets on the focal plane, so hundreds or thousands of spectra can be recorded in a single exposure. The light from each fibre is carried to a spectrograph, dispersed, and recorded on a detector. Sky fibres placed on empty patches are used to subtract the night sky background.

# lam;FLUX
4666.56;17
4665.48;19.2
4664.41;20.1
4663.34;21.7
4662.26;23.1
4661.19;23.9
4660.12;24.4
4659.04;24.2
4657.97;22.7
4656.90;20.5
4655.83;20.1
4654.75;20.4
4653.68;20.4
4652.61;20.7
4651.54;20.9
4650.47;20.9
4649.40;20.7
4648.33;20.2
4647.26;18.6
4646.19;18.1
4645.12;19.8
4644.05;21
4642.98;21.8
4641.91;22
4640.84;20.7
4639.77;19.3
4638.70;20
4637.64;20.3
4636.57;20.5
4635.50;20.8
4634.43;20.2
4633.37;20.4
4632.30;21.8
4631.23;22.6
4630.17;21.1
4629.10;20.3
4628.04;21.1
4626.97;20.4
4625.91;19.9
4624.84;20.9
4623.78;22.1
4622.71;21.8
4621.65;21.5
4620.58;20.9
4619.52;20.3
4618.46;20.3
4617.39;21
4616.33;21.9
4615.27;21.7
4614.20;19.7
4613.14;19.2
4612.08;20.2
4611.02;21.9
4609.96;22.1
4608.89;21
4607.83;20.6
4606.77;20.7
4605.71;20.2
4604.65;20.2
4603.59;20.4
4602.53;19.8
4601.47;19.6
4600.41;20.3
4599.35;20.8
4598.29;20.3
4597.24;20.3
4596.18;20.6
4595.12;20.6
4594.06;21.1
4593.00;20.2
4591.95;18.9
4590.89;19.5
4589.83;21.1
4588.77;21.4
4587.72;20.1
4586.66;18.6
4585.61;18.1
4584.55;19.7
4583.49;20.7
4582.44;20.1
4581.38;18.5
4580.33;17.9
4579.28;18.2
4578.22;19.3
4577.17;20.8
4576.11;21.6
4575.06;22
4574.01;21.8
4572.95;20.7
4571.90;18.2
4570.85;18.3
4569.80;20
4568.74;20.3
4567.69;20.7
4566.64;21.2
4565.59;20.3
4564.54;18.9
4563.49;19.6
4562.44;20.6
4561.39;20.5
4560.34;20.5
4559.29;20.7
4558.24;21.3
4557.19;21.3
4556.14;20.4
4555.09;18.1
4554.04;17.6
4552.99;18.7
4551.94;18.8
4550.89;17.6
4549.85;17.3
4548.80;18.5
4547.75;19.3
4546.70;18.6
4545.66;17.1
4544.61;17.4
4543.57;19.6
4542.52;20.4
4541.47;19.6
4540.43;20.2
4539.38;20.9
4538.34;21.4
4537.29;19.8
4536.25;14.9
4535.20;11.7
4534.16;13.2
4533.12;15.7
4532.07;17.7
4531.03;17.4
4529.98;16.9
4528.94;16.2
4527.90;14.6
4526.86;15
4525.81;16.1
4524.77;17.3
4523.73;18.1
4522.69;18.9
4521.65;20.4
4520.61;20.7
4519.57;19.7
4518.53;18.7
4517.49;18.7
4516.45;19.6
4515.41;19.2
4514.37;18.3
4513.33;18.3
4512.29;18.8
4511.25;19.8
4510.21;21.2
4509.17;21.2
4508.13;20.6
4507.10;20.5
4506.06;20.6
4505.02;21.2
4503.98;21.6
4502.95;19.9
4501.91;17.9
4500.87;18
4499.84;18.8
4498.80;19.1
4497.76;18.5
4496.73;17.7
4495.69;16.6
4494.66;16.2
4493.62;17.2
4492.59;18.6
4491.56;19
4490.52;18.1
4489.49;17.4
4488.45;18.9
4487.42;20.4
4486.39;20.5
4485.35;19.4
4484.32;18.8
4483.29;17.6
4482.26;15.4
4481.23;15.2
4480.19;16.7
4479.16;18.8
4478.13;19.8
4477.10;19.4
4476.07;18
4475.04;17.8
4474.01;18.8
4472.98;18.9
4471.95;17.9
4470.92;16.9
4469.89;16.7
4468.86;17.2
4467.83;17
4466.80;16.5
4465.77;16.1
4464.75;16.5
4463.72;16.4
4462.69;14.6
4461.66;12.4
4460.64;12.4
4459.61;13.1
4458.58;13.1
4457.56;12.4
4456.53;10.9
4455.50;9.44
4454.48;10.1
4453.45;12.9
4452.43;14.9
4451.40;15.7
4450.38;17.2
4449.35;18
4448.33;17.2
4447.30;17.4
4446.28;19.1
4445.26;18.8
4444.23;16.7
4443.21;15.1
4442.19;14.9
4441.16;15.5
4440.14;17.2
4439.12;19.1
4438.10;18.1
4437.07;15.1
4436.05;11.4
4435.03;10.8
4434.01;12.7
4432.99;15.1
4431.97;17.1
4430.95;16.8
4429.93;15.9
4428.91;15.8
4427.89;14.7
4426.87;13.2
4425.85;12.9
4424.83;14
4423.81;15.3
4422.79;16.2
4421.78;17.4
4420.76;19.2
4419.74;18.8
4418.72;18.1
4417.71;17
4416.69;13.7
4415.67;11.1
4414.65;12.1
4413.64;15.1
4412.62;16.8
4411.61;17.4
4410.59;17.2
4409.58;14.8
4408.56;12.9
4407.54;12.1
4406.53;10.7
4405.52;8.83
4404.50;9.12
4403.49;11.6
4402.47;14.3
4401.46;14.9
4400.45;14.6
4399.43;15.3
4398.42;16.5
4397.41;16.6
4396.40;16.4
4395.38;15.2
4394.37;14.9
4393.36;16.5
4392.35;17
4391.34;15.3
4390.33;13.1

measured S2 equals 20.1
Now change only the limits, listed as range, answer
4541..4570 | 19.5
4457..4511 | 17.8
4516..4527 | 18.6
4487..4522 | 19.1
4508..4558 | 18.4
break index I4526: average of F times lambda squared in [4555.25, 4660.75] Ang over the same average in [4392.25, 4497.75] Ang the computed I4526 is 1.39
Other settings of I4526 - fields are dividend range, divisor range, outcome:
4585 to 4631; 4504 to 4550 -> 1.15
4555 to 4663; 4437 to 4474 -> 1.41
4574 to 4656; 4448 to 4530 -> 1.24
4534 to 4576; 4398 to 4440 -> 1.39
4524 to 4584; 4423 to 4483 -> 1.26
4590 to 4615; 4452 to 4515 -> 1.24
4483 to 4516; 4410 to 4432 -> 1.26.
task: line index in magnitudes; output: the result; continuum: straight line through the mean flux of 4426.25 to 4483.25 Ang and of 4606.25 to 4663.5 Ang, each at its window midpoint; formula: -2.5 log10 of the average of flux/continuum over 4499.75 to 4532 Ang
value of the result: -0.08 mag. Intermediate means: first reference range 15.7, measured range 18.8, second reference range 21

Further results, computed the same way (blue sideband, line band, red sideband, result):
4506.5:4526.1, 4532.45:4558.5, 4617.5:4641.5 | 0.08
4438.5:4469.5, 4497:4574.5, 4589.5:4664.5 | -0.06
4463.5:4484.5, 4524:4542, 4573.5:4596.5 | 0.11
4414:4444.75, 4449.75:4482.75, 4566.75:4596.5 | 0.06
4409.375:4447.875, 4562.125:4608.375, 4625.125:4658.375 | -0.04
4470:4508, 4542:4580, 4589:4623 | 0.01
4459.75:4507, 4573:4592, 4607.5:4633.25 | 0.01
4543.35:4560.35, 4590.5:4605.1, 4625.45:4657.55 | -0.02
